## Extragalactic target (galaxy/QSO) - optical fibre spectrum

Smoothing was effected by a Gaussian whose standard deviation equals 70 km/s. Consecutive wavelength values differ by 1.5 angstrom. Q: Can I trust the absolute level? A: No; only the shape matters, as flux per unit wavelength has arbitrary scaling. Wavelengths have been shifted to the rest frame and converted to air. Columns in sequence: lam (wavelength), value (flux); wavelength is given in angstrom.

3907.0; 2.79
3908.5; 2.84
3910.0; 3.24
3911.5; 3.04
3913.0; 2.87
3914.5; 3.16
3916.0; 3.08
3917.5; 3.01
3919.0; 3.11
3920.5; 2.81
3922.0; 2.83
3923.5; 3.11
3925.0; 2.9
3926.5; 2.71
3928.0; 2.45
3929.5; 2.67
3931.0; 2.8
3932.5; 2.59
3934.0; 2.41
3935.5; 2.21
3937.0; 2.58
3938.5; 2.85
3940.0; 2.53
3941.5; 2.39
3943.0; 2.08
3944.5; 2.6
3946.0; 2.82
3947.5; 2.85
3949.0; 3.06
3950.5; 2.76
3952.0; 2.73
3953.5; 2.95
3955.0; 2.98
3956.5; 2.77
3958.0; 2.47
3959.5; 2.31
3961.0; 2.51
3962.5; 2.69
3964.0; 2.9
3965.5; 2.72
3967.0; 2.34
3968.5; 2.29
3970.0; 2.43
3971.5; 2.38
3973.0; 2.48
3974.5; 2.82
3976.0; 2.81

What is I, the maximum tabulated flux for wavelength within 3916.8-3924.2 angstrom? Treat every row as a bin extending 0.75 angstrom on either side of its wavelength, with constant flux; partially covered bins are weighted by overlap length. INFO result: 3.11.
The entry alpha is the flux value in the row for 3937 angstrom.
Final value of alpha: 2.58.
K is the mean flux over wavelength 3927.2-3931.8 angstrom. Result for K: 2.64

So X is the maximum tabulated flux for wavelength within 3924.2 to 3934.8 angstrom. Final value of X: 2.9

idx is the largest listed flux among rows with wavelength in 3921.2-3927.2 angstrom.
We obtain 3.11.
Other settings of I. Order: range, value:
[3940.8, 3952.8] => 3.06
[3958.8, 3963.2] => 2.69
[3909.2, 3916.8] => 3.24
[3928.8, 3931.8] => 2.8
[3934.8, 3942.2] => 2.85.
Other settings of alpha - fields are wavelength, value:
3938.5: 2.85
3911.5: 3.04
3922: 2.83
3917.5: 3.01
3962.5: 2.69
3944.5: 2.6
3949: 3.06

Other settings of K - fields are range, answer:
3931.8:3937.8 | 2.45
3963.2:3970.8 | 2.54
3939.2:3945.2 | 2.4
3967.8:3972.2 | 2.37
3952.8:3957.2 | 2.9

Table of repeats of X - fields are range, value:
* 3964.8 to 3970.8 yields 2.72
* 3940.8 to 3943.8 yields 2.39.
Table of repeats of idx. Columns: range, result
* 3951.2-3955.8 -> 2.98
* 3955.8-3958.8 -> 2.77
